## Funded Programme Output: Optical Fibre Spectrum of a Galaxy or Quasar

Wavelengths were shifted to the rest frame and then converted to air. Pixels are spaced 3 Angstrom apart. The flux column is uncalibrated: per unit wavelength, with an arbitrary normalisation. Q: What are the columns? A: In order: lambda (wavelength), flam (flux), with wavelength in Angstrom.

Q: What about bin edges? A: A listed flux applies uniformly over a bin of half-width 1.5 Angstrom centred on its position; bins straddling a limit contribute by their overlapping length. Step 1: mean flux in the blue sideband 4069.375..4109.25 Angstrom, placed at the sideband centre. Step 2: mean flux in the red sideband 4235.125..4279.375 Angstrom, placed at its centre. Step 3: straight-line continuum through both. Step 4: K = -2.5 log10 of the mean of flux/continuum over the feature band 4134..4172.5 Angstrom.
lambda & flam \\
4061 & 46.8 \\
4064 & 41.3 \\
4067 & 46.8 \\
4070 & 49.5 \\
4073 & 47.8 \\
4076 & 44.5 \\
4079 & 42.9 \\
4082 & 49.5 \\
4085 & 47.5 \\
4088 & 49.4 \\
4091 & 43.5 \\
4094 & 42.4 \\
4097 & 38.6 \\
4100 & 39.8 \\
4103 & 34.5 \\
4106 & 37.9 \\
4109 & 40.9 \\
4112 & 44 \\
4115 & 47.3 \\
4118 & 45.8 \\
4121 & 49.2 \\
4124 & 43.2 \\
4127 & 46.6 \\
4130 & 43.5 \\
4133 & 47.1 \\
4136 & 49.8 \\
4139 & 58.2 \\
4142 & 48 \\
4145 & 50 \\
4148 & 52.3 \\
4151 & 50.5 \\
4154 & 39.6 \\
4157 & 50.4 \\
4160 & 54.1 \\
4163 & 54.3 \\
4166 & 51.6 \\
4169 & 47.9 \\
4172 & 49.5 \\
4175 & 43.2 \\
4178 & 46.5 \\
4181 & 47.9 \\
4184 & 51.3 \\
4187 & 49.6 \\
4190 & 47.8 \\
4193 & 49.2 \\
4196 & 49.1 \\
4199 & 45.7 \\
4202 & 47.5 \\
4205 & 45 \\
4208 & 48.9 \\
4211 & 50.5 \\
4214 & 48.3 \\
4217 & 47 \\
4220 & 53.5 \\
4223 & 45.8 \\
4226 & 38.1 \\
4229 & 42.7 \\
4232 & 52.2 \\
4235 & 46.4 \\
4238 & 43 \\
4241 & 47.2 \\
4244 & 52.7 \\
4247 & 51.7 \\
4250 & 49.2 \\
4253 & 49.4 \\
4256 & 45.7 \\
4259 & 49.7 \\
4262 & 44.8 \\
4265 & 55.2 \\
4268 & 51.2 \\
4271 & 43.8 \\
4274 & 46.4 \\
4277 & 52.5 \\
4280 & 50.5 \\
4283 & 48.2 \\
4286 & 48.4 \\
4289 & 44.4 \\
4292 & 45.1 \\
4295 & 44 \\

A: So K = -0.11 mag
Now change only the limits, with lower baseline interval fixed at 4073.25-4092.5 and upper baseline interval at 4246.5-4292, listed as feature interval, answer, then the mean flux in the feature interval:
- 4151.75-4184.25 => -0.03 mag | 48.7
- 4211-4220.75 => -0.03 mag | 49.4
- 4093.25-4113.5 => 0.18 mag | 39.6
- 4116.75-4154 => -0.03 mag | 48.3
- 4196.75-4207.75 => 0.03 mag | 46.6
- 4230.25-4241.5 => 0.02 mag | 47.1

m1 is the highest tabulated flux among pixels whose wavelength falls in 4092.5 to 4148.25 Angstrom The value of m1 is 58.2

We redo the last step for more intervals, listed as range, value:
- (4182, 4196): 51.3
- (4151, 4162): 54.1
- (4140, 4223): 54.3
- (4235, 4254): 52.7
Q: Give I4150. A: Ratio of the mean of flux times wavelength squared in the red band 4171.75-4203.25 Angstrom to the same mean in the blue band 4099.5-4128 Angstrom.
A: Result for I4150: 1.2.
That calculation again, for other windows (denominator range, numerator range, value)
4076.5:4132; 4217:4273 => 1.17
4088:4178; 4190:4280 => 1.09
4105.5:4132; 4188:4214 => 1.12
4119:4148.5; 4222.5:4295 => 1.04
